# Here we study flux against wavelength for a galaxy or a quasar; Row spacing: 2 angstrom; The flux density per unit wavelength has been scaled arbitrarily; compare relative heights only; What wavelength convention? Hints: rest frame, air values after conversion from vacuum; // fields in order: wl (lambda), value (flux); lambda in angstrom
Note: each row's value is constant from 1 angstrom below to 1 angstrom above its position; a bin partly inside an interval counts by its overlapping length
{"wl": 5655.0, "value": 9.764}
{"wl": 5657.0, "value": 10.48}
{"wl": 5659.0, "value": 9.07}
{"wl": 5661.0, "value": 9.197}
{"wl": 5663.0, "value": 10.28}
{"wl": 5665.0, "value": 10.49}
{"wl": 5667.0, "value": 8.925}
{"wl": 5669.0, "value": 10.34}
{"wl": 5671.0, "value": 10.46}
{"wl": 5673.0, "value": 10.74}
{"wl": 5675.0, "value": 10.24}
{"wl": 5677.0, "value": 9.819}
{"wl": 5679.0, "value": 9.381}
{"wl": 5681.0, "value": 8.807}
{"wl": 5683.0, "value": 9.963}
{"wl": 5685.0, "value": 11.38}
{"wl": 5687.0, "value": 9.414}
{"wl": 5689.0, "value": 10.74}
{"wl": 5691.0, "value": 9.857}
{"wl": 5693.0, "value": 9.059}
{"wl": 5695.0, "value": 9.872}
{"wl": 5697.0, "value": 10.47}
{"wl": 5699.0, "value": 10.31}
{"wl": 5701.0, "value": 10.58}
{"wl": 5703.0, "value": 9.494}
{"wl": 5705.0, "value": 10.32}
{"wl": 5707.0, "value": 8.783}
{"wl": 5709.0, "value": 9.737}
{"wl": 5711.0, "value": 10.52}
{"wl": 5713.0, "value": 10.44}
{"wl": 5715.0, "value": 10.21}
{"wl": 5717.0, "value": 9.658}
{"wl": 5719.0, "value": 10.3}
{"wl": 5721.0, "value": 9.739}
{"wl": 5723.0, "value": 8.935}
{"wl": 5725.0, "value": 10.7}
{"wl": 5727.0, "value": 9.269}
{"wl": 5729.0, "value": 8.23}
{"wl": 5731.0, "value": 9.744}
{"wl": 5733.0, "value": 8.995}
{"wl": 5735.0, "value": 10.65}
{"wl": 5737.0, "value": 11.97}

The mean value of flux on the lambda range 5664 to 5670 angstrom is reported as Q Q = 9.92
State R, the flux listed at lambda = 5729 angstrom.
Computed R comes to 8.23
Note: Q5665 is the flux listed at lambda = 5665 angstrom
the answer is 10.49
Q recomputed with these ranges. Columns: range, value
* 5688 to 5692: 10.3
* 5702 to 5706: 9.91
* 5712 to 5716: 10.3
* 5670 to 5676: 10.5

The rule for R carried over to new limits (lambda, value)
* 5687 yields 9.414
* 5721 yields 9.739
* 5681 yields 8.807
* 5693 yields 9.059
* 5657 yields 10.48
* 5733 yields 8.995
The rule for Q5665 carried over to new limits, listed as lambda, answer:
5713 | 10.44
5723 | 8.935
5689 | 10.74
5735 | 10.65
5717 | 9.658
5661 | 9.197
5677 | 9.819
